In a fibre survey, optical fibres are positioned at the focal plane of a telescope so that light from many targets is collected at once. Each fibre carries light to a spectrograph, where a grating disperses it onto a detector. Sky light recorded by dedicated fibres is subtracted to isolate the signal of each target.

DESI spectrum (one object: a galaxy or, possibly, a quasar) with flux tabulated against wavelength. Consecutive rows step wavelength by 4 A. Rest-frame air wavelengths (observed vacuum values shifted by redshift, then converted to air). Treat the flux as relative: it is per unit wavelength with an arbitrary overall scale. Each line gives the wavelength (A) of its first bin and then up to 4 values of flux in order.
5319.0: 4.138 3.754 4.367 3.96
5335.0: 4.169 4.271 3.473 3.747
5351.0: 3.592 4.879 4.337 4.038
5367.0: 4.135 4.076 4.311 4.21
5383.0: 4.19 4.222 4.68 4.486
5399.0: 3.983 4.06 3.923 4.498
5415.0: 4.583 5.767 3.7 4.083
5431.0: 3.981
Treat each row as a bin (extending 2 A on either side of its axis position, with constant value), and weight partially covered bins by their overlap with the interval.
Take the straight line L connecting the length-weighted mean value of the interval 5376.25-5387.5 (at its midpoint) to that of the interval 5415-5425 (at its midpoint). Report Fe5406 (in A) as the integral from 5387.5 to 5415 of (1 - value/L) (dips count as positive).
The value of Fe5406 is 1.0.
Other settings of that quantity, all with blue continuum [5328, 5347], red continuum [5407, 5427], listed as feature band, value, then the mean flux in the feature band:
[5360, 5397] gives -0.1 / 4.26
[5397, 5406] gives 0.8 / 4.01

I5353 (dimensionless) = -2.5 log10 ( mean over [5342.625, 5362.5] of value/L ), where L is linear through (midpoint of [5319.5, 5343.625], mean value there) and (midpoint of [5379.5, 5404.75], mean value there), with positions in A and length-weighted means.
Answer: 0.018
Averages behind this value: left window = 4.04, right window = 4.27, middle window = 4.05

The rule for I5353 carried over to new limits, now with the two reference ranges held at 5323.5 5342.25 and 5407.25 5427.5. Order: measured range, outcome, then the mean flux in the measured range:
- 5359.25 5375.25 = 0.033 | 4.14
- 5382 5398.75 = 0.004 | 4.36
